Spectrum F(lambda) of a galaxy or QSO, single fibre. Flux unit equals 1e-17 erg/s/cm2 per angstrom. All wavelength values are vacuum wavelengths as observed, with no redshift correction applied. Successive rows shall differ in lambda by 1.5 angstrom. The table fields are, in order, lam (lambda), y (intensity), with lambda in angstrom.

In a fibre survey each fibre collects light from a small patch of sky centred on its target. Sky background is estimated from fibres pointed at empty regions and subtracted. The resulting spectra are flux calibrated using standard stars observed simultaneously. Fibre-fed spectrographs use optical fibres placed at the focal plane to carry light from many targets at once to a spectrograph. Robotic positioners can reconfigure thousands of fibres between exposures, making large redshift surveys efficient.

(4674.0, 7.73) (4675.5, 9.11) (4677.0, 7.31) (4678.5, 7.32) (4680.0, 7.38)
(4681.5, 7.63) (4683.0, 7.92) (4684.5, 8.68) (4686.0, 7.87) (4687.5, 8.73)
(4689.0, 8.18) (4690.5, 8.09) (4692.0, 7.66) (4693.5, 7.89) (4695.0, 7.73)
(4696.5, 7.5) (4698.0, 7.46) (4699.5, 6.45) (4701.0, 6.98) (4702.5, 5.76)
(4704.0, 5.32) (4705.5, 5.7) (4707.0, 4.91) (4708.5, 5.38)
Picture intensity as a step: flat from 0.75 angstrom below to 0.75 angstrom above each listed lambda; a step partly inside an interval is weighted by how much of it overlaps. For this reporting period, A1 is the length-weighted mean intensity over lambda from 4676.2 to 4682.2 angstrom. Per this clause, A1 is 7.42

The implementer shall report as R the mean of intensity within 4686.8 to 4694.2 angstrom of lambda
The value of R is 8.11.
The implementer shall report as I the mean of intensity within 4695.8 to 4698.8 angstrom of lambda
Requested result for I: 7.46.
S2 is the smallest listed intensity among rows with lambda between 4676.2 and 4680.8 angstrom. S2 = 7.31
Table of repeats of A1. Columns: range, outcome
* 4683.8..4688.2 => 8.42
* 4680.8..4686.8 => 8.03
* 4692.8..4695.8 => 7.8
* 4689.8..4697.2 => 7.77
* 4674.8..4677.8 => 8.18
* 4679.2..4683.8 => 7.65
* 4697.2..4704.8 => 6.4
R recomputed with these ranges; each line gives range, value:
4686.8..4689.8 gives 8.44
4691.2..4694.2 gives 7.78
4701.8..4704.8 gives 5.54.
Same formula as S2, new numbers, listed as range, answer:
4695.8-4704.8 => 5.32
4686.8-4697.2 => 7.5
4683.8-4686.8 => 7.87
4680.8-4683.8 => 7.63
